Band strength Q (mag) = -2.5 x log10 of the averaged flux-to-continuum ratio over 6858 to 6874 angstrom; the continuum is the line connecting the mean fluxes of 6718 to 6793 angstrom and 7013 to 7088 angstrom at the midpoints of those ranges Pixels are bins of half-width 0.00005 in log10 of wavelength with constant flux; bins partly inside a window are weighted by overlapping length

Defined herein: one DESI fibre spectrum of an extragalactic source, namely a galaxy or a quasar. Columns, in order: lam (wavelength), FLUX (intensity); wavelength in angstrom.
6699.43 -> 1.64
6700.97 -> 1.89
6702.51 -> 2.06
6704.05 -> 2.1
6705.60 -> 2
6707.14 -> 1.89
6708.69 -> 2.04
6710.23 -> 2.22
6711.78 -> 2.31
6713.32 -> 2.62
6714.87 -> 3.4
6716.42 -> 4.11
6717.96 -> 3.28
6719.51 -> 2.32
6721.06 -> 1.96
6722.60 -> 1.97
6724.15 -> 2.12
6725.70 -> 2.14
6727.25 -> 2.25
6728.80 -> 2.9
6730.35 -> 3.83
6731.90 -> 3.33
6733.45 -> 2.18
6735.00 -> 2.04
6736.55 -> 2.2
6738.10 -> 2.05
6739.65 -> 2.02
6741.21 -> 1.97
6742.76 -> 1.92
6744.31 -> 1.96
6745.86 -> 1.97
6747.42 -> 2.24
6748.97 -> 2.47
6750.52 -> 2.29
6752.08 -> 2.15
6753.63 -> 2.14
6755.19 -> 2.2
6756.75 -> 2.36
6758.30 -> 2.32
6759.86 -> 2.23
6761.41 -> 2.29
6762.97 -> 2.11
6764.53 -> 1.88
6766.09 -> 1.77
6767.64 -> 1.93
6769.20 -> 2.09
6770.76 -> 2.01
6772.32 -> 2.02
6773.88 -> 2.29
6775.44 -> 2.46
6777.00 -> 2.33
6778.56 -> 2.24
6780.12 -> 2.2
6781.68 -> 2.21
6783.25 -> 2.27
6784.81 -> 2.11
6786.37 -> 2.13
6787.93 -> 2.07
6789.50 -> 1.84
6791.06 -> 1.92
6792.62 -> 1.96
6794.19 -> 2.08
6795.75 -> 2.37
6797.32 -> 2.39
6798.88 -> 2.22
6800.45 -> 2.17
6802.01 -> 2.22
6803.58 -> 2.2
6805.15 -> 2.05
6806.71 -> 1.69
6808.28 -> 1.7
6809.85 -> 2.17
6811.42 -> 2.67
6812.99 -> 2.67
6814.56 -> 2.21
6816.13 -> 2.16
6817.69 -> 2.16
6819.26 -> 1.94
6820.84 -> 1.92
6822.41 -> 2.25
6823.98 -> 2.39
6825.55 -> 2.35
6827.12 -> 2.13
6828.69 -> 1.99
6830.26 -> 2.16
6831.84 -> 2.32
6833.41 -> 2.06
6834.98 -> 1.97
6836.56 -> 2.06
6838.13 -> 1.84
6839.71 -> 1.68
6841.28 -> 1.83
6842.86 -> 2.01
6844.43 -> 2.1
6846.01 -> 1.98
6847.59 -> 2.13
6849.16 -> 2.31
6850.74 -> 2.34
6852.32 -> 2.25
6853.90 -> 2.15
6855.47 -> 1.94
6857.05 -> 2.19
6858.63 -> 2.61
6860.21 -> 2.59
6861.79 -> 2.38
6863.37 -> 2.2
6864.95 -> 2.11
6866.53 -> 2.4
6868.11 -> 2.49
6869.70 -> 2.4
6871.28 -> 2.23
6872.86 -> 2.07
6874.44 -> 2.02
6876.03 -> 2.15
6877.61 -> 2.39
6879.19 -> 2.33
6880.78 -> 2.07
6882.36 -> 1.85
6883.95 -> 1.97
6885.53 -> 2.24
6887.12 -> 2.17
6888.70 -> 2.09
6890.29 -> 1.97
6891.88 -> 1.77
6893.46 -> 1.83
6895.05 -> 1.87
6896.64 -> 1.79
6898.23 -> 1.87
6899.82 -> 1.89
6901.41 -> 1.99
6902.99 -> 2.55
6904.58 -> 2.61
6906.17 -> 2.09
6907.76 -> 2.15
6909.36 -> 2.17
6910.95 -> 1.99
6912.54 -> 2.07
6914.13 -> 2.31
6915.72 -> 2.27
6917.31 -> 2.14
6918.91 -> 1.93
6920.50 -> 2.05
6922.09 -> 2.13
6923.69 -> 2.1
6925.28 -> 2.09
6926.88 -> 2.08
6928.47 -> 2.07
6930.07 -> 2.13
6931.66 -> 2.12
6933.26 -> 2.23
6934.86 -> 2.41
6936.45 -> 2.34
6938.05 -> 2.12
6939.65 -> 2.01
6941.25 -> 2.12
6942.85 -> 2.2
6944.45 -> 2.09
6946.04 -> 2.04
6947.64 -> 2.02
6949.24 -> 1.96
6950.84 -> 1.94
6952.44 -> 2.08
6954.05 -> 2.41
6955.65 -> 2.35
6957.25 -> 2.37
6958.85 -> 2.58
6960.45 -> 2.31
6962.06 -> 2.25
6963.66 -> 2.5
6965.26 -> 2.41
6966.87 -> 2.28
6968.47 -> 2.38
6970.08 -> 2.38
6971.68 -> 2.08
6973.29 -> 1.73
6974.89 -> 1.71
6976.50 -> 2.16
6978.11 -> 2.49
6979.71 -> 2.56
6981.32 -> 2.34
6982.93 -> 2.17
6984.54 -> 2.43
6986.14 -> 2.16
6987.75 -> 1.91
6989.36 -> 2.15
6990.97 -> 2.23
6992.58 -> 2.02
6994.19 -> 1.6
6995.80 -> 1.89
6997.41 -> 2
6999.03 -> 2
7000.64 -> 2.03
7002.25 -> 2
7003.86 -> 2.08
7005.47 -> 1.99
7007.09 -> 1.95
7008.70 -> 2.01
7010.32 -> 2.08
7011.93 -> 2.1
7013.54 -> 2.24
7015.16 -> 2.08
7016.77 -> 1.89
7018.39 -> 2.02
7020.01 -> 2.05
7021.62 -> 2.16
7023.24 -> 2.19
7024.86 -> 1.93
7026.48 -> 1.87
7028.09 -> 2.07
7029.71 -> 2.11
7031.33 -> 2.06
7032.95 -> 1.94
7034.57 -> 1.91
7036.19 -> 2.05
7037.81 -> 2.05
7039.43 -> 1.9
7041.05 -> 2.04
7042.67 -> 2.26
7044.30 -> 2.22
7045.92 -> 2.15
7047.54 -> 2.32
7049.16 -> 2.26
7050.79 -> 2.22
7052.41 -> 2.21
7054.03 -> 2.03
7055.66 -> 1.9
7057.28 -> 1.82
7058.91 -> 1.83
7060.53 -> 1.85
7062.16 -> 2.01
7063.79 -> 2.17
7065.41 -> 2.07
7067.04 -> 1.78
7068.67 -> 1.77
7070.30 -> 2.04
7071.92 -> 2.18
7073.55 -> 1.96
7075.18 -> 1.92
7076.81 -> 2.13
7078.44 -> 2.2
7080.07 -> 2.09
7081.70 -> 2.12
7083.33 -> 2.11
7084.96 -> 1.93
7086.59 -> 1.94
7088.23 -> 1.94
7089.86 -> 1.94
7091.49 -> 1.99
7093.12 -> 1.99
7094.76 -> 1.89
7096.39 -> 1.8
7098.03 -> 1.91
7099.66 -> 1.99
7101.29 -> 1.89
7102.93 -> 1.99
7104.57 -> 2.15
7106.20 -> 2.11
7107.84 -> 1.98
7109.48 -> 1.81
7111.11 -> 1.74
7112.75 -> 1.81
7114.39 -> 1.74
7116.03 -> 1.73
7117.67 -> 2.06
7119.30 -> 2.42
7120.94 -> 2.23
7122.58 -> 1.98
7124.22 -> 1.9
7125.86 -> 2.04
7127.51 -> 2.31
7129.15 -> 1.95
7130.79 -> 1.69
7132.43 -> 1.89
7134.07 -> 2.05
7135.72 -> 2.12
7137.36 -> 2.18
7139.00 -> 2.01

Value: -0.09 mag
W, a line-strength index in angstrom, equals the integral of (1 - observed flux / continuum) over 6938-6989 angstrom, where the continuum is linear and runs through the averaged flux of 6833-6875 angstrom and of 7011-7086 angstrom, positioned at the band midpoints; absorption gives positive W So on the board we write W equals -2.6 angstrom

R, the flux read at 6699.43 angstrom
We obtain 1.64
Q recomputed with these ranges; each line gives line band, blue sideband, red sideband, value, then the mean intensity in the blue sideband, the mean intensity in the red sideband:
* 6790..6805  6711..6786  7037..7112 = 0.06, 2.32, 2.01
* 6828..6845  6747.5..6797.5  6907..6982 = 0.09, 2.16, 2.18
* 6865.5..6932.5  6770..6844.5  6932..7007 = 0.02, 2.13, 2.16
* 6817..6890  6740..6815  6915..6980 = 0.00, 2.15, 2.18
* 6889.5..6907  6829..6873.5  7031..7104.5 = 0.06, 2.17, 2.02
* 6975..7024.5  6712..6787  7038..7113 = -0.01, 2.32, 2.01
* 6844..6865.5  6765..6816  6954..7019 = -0.05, 2.14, 2.15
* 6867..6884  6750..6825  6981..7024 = -0.04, 2.16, 2.06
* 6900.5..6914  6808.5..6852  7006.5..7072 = -0.05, 2.14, 2.04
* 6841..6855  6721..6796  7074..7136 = 0.01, 2.2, 1.98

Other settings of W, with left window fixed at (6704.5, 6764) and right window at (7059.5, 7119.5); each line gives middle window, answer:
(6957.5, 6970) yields -1.64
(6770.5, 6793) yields 1.60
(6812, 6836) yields 0.85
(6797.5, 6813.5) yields 0.74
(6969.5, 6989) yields -0.76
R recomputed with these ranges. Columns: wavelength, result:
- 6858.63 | 2.61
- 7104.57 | 2.15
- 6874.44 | 2.02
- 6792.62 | 1.96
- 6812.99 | 2.67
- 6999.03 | 2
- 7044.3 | 2.22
